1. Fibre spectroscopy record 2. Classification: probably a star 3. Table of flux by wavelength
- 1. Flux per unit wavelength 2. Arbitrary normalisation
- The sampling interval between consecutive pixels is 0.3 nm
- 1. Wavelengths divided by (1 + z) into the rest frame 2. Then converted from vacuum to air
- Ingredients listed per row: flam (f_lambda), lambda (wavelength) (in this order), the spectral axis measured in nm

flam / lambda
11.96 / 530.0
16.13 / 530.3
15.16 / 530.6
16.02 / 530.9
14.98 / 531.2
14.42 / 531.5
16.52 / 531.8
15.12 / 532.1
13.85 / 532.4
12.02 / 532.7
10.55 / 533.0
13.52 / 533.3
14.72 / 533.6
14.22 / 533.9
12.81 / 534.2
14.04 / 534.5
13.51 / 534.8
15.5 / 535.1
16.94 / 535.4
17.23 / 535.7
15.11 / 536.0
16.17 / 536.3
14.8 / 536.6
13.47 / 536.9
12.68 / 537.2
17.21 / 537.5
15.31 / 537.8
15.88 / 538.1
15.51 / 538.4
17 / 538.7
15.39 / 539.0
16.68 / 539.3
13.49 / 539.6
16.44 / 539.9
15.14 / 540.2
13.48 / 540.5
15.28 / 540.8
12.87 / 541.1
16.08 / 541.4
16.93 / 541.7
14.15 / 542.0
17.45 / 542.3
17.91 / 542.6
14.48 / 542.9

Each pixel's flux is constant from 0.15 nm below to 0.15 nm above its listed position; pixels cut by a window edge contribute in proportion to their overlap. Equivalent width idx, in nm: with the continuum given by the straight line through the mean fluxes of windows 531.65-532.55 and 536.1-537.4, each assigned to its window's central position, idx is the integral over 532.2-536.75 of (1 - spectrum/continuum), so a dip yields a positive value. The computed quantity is 0.13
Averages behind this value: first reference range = 15.2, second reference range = 14.4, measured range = 14.3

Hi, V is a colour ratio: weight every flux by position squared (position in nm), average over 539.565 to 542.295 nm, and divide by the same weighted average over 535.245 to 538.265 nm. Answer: 0.99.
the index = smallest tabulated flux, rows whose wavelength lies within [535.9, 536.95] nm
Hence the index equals 13.47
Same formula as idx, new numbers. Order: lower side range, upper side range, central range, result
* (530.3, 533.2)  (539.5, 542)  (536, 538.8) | -0.107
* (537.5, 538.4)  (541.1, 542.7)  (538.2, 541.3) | 0.158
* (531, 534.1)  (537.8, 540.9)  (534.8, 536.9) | -0.131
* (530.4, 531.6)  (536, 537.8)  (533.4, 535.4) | 0.095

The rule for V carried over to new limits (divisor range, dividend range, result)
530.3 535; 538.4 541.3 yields 1.10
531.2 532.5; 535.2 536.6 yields 1.09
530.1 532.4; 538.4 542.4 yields 1.04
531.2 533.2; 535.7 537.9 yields 1.11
